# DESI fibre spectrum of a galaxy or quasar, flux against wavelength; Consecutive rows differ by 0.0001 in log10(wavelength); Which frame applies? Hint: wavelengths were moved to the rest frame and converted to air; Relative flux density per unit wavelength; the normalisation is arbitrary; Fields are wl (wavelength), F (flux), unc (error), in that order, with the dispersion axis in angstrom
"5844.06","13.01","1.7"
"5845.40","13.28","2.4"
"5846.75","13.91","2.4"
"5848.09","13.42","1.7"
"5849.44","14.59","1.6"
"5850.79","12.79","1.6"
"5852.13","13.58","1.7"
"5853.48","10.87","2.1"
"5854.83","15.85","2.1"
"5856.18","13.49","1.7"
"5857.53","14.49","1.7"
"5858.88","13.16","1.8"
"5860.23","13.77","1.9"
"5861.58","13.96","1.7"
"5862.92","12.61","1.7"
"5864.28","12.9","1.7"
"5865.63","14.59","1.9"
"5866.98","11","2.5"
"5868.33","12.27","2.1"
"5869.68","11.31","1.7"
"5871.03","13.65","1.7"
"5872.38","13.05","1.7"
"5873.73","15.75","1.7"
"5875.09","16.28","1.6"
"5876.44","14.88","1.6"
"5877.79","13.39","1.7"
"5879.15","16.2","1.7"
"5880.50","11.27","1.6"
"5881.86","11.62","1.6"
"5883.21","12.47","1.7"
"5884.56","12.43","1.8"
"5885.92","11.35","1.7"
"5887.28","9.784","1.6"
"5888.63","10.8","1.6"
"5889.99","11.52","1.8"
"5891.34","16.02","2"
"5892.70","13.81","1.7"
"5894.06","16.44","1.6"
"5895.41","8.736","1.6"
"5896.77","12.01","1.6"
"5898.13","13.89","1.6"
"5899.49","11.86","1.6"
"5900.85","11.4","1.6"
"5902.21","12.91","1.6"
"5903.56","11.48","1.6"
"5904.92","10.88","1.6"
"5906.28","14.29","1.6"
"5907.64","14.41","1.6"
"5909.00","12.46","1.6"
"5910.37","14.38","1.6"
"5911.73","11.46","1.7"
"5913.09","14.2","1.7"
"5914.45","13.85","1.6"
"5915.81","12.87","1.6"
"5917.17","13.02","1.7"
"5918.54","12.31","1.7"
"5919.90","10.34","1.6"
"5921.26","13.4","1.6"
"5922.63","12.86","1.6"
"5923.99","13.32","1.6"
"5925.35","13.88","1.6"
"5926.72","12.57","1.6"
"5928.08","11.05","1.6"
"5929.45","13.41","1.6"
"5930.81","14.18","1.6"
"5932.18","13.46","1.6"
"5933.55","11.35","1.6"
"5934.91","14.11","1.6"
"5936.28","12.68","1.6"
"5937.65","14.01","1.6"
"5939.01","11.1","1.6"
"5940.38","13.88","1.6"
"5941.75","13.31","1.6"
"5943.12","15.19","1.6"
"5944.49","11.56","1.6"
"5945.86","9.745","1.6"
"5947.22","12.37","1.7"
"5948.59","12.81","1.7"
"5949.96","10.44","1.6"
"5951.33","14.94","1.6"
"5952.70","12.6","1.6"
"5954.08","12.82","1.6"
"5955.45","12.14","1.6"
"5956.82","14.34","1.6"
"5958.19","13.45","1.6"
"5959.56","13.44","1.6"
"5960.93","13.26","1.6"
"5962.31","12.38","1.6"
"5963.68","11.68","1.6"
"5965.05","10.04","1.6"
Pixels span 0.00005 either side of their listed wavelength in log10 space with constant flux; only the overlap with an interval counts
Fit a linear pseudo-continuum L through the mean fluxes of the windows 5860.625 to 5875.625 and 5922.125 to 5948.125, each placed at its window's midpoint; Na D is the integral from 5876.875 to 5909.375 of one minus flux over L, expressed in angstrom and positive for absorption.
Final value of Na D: 1.5 angstrom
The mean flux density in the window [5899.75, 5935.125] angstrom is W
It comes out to 12.8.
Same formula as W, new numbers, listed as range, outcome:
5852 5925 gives 13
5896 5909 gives 12.5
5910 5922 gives 12.8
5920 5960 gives 12.9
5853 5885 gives 13.4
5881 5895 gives 12.5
